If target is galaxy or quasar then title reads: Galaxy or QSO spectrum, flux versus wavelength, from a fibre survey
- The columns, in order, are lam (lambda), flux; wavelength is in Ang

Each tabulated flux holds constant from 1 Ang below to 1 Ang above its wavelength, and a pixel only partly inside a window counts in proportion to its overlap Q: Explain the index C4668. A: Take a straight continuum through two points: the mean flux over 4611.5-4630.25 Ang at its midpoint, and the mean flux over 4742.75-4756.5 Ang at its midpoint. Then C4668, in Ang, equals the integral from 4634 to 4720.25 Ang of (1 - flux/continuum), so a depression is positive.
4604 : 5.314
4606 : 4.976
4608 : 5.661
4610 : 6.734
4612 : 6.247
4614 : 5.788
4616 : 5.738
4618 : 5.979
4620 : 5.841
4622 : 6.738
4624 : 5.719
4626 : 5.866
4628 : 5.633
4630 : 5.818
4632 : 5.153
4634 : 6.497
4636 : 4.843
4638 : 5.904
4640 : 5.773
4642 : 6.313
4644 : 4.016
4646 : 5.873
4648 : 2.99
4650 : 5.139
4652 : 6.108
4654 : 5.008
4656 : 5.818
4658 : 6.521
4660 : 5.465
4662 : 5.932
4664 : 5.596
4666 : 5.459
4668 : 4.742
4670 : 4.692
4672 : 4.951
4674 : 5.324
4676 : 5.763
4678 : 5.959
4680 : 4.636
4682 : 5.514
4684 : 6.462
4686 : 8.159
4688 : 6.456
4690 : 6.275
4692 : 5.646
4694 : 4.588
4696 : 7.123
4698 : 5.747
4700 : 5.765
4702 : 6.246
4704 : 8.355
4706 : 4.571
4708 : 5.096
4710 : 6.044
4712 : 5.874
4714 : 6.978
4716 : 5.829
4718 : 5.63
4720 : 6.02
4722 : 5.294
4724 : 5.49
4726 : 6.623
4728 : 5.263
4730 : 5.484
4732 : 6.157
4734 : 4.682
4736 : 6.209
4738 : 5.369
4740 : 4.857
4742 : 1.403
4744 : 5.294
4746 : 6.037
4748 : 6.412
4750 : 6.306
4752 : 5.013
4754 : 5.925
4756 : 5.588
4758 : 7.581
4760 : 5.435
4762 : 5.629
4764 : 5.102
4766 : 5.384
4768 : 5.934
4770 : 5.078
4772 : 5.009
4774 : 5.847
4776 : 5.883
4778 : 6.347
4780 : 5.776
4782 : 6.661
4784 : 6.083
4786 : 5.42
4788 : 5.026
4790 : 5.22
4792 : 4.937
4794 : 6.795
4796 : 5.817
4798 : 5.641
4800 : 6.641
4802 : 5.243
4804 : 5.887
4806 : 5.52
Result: 1.93 Ang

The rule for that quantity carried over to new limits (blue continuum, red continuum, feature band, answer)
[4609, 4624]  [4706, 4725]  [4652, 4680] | 2.2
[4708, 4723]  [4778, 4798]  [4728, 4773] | 3.0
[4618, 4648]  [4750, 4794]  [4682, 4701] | -1.8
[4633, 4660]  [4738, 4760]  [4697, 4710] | -1.3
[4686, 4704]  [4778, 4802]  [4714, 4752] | 3.6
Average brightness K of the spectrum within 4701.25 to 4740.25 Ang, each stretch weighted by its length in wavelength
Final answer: 5.82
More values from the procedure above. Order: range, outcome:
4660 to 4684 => 5.38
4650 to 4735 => 5.79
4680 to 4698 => 6.16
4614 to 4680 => 5.53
